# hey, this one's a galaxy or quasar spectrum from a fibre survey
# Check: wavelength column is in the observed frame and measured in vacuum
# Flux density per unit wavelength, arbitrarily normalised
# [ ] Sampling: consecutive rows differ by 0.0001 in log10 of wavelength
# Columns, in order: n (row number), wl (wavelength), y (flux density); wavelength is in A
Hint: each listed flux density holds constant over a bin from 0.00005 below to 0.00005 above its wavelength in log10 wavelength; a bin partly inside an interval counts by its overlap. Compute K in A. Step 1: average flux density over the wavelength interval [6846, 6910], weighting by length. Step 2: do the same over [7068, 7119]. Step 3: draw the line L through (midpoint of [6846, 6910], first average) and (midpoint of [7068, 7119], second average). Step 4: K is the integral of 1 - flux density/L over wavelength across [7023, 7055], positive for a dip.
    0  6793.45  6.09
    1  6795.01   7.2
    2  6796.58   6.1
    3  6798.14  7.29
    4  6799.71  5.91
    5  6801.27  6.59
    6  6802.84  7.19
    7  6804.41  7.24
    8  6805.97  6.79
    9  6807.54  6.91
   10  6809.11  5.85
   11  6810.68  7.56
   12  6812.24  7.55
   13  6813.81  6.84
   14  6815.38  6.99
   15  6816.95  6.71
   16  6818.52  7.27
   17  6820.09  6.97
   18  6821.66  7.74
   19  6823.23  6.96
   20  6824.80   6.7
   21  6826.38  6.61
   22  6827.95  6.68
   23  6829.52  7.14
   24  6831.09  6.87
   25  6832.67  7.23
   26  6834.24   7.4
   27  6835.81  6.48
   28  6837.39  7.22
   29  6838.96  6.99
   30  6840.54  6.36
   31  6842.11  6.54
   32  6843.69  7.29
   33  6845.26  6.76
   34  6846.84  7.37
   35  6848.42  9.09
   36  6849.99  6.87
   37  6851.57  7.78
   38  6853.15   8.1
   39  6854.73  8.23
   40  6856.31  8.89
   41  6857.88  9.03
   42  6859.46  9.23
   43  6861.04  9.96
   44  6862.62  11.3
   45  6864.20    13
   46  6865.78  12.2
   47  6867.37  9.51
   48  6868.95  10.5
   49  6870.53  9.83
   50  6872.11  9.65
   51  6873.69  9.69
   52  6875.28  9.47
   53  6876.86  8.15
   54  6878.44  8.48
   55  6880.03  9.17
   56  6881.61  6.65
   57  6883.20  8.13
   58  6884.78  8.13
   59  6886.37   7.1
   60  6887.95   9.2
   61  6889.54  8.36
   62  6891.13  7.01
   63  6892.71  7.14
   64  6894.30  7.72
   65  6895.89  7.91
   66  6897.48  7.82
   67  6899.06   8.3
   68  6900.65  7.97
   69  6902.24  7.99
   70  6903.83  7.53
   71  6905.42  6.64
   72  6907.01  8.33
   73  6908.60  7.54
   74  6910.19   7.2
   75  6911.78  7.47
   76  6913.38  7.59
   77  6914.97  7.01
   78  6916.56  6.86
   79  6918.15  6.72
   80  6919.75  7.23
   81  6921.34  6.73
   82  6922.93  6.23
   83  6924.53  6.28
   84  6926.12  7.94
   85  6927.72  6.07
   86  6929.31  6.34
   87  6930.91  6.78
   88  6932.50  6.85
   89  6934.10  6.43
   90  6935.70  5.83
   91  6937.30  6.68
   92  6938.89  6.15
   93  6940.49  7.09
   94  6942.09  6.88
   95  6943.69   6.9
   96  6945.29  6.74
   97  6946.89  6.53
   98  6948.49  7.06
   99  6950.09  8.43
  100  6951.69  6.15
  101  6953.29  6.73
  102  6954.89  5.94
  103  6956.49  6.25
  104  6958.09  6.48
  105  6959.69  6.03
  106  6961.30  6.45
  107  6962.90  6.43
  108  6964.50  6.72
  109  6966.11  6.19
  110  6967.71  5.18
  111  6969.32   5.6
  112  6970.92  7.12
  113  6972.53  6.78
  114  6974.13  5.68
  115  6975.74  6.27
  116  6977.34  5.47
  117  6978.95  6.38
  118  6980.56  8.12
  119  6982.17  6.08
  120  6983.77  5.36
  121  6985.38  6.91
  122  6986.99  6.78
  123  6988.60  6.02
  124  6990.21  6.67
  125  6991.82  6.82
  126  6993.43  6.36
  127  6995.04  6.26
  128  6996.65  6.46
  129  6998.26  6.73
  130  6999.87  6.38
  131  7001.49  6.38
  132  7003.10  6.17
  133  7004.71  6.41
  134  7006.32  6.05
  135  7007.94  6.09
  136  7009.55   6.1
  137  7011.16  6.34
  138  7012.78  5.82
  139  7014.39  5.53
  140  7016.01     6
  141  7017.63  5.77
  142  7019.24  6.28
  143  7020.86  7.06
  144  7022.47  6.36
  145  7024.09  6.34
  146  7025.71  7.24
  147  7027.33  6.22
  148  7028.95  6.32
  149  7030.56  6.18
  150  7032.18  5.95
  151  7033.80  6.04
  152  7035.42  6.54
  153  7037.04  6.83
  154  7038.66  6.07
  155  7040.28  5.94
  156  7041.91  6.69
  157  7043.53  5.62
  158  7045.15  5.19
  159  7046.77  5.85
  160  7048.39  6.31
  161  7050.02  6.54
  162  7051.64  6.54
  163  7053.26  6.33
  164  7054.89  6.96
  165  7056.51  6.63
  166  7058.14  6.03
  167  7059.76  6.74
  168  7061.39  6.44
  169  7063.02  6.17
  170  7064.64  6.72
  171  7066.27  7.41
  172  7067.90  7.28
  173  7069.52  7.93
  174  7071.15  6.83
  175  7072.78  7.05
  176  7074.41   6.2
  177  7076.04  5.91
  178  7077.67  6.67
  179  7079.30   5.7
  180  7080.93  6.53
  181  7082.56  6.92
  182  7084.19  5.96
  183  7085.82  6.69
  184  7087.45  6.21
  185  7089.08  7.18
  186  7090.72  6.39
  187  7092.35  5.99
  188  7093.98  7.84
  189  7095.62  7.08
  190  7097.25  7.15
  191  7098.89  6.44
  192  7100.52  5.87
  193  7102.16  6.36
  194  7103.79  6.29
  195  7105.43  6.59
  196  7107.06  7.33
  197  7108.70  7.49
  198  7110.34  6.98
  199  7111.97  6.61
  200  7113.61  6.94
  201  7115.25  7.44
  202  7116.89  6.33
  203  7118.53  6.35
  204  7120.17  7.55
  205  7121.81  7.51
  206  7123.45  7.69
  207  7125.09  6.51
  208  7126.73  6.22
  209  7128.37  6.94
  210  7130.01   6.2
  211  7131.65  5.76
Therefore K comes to 4.0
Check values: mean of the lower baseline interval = 8.61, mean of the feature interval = 6.27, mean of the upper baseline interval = 6.7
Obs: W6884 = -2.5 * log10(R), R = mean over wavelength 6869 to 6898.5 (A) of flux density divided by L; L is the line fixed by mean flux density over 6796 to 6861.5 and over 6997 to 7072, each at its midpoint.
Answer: -0.19 mag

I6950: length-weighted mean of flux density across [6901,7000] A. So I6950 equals 6.67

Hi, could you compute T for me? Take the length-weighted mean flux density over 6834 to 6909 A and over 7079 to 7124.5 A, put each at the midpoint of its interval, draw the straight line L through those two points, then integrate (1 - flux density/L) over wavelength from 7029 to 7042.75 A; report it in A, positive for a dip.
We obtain 1.8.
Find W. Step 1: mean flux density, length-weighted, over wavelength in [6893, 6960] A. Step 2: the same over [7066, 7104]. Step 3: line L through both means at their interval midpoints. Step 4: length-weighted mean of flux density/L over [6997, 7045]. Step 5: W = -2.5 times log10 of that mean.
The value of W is 0.09 mag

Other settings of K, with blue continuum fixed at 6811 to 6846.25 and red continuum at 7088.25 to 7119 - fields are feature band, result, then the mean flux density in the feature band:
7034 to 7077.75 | 2.1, 6.49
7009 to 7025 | 1.6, 6.17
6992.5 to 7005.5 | 0.9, 6.4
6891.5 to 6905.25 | -1.6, 7.72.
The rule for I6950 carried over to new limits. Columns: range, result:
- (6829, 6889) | 8.45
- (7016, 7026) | 6.43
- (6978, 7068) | 6.36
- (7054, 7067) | 6.63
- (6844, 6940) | 7.99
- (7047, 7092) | 6.59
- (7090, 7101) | 6.71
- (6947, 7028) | 6.37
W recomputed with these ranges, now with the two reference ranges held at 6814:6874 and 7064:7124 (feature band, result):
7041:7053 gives 0.153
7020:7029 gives 0.087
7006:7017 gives 0.206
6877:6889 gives -0.030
